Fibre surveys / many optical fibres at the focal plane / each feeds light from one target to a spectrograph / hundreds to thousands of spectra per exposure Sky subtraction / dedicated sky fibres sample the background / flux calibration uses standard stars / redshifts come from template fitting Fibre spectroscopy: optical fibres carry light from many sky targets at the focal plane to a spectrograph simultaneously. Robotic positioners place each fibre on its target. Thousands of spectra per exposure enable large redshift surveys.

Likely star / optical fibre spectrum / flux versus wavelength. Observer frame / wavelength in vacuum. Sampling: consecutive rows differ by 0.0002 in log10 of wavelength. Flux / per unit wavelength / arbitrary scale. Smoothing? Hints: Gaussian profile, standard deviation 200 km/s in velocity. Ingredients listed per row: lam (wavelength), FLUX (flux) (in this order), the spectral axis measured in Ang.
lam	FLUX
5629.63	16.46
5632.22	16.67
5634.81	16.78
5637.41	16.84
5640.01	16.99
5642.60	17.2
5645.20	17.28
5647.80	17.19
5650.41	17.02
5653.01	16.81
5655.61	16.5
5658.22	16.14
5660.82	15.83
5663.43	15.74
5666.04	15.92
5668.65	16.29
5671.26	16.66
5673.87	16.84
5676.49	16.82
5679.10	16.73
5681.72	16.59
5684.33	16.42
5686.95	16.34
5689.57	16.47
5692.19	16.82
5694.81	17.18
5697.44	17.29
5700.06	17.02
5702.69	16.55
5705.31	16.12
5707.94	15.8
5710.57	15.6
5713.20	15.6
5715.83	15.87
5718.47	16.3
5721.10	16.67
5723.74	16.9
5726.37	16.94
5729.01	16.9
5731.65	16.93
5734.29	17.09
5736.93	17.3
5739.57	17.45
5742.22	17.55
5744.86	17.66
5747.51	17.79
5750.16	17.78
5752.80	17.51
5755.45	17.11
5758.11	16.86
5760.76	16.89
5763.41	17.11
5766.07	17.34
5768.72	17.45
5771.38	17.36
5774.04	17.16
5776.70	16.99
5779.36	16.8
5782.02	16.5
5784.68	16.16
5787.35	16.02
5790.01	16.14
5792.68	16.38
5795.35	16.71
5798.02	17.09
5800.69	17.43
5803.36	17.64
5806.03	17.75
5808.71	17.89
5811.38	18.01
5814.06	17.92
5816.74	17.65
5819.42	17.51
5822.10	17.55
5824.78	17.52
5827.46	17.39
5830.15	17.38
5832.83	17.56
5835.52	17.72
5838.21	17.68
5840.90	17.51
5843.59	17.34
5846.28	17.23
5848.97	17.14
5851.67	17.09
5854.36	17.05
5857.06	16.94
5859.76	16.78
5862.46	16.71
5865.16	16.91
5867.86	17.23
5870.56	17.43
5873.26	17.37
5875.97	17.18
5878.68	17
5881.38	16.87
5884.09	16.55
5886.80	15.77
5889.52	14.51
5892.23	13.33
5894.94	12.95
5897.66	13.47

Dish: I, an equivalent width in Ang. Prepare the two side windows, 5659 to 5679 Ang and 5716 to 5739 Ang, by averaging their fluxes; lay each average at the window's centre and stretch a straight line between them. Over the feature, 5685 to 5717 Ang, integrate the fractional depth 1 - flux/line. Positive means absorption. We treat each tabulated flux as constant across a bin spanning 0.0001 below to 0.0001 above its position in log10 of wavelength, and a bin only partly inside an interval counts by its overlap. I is 0.4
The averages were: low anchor 16.3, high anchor 16.8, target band 16.4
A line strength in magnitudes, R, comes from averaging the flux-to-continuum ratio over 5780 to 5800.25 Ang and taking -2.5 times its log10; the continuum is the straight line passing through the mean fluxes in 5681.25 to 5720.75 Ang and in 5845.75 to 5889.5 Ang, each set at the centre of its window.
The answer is 0.01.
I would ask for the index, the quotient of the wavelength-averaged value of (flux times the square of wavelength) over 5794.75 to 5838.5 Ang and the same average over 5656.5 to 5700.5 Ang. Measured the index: 1.1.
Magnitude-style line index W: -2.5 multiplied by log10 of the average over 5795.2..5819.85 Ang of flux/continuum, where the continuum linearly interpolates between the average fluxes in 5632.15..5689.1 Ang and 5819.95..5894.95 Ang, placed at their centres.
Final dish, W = -0.05 mag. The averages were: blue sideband 16.6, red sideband 16.8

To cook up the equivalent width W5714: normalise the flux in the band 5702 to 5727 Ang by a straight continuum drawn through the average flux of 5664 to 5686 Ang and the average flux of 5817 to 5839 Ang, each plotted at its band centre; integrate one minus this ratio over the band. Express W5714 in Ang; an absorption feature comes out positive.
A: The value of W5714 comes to 0.8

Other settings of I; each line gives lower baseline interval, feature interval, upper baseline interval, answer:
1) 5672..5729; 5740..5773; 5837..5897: -1.7 Ang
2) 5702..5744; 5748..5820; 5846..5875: -1.5 Ang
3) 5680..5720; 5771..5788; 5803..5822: 0.6 Ang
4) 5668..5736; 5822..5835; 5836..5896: -0.7 Ang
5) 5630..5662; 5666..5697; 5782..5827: 0.4 Ang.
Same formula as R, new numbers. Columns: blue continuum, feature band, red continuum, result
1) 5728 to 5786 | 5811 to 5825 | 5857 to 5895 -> -0.060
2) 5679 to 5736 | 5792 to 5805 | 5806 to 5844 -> 0.018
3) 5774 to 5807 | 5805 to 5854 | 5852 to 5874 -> -0.037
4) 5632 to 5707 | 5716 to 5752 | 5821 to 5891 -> -0.022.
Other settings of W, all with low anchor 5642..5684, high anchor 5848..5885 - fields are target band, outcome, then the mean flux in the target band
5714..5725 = 0.02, 16.4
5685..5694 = 0.00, 16.6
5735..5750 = -0.05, 17.5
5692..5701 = -0.03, 17.1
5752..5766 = -0.02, 17.1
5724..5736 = -0.02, 17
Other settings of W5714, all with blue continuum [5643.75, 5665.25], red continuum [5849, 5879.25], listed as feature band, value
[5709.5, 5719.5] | 0.52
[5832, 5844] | -0.41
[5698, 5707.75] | 0.08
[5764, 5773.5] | -0.29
